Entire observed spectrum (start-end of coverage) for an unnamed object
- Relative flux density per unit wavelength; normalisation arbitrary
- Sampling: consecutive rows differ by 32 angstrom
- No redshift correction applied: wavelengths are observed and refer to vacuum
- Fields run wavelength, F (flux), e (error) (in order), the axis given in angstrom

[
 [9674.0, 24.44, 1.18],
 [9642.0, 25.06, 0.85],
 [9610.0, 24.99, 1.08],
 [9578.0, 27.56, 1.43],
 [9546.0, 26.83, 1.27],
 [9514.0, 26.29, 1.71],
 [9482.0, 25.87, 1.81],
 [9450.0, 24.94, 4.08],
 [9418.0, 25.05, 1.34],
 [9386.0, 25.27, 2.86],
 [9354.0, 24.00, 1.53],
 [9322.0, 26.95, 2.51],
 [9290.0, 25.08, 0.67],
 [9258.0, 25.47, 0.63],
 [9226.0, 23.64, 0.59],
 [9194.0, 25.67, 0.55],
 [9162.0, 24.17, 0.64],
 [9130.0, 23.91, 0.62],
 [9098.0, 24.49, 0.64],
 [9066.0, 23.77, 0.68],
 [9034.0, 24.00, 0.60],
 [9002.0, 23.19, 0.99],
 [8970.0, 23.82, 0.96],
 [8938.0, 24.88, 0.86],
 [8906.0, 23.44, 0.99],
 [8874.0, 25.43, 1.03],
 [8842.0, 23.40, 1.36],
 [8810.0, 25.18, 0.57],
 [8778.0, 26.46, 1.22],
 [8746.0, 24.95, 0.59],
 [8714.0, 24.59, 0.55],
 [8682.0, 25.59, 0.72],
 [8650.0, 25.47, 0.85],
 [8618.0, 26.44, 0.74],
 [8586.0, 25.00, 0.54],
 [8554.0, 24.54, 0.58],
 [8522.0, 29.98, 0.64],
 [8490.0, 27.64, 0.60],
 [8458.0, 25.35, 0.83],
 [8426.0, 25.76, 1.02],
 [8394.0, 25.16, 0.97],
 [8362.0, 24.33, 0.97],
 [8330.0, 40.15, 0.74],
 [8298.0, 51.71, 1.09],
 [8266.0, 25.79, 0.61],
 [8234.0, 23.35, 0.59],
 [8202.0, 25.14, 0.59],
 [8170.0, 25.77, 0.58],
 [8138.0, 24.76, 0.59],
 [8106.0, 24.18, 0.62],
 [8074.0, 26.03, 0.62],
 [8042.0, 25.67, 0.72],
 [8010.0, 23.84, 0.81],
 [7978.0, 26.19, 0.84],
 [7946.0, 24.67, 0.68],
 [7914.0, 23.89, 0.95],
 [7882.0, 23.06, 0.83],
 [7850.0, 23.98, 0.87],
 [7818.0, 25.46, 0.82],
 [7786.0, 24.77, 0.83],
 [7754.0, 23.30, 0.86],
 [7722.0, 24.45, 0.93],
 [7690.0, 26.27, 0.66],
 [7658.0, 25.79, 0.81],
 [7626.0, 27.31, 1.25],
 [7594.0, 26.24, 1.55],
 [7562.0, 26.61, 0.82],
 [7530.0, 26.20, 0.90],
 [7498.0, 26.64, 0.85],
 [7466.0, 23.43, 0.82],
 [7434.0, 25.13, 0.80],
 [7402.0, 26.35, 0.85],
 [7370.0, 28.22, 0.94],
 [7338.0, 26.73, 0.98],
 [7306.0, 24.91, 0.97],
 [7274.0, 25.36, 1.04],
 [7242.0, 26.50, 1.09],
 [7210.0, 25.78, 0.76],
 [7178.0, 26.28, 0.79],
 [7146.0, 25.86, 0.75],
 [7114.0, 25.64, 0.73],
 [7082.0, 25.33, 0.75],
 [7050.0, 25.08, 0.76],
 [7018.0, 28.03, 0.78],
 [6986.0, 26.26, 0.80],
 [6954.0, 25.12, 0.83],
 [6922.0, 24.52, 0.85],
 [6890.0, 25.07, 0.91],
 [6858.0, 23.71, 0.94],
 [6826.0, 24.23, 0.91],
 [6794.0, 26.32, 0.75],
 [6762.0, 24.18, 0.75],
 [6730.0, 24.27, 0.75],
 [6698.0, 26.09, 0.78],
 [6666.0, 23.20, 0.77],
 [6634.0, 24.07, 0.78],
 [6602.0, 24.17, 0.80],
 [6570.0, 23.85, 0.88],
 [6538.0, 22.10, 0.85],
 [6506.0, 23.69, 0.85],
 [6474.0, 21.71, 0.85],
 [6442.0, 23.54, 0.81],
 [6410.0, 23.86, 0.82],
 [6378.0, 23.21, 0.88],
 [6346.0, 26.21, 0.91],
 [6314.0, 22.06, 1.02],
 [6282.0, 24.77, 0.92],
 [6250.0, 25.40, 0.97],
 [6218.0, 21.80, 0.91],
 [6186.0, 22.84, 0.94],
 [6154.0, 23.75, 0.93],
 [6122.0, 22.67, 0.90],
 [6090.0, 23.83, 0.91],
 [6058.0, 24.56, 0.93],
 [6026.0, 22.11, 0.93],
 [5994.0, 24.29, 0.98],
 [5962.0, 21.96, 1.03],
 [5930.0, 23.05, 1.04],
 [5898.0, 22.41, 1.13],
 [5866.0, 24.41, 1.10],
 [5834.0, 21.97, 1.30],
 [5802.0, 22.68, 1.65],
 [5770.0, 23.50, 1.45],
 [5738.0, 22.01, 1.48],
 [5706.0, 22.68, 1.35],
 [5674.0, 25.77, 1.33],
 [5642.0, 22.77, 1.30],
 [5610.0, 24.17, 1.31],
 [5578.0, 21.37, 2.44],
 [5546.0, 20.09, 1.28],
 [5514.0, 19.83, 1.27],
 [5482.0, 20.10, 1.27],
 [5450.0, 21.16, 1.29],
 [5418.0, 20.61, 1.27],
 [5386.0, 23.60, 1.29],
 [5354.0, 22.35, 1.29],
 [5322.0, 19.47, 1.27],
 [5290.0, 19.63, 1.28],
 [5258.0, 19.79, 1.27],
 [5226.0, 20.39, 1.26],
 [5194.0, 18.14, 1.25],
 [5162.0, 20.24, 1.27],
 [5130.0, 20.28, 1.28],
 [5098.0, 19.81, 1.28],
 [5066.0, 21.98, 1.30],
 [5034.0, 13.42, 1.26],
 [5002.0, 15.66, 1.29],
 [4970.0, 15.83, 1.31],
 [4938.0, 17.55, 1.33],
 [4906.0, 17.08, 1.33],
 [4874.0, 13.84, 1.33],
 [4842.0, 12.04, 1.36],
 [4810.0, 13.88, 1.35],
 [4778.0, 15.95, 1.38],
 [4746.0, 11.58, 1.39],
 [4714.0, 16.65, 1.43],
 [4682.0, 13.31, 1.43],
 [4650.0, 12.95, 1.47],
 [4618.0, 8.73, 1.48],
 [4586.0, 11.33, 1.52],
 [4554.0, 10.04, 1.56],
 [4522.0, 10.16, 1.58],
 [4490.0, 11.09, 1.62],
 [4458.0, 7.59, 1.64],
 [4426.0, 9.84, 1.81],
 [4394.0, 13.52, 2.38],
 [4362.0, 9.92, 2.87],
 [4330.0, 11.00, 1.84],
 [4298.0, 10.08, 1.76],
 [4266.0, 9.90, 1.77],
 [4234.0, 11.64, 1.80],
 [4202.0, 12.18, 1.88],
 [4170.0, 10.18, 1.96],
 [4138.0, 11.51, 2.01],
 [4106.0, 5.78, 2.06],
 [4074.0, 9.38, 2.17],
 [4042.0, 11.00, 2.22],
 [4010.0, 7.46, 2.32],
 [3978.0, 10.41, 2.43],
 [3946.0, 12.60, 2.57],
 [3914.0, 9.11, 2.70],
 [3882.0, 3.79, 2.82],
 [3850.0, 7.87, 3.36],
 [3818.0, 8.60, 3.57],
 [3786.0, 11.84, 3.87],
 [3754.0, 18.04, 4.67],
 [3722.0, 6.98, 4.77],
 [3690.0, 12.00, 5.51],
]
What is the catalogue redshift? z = 0.27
